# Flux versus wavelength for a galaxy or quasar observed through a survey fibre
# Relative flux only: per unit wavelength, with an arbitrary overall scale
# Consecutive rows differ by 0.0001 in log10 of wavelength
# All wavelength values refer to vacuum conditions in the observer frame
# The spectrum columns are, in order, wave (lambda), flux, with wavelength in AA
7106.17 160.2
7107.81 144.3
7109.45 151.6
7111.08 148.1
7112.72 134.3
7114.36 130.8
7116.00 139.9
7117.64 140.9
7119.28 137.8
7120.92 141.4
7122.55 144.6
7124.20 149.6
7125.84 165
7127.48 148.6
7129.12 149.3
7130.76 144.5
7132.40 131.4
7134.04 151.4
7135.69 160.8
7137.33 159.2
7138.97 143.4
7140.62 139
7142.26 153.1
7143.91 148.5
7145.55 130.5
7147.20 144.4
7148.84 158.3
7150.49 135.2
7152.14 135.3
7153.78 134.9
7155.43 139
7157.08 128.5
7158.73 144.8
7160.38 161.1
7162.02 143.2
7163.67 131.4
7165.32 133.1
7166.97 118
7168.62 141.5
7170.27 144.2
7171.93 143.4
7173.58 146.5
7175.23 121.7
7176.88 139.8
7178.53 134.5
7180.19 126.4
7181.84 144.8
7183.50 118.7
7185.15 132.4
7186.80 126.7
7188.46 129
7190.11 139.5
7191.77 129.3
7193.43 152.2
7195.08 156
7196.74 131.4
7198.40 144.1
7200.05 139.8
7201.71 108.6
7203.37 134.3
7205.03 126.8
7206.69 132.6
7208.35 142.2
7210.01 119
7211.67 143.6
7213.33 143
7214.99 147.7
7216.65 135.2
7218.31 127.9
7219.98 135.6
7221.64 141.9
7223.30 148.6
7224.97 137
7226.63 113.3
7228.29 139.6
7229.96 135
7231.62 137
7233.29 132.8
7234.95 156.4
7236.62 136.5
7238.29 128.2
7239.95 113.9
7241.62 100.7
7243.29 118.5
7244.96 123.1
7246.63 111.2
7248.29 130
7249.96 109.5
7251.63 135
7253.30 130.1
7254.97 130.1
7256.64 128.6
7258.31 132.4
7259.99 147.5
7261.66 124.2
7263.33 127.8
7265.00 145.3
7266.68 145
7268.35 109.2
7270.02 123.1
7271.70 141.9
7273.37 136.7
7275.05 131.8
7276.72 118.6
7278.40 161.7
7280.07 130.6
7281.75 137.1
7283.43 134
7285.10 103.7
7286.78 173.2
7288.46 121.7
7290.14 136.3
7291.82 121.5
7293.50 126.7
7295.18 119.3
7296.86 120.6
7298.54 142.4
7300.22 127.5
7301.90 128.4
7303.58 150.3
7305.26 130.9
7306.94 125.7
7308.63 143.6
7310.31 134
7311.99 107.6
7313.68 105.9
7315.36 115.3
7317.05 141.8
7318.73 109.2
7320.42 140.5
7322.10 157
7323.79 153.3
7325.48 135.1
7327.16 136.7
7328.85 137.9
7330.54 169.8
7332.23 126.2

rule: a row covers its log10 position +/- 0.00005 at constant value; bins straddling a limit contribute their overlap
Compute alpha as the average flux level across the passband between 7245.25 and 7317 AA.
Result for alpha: 130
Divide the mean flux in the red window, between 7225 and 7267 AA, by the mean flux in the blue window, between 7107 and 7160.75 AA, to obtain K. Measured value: 0.9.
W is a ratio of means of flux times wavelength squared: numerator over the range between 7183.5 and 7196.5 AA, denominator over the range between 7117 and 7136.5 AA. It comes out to 0.94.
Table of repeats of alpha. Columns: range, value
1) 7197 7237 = 136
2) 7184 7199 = 137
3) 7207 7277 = 131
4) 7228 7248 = 127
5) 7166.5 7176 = 137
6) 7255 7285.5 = 133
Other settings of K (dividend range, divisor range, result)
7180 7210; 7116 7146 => 0.91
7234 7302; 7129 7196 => 0.93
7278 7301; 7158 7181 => 0.96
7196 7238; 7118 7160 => 0.94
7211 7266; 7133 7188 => 0.94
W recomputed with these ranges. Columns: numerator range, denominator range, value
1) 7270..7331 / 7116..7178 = 0.97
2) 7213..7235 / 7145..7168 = 1.01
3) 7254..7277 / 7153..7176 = 0.98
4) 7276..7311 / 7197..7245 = 1.02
